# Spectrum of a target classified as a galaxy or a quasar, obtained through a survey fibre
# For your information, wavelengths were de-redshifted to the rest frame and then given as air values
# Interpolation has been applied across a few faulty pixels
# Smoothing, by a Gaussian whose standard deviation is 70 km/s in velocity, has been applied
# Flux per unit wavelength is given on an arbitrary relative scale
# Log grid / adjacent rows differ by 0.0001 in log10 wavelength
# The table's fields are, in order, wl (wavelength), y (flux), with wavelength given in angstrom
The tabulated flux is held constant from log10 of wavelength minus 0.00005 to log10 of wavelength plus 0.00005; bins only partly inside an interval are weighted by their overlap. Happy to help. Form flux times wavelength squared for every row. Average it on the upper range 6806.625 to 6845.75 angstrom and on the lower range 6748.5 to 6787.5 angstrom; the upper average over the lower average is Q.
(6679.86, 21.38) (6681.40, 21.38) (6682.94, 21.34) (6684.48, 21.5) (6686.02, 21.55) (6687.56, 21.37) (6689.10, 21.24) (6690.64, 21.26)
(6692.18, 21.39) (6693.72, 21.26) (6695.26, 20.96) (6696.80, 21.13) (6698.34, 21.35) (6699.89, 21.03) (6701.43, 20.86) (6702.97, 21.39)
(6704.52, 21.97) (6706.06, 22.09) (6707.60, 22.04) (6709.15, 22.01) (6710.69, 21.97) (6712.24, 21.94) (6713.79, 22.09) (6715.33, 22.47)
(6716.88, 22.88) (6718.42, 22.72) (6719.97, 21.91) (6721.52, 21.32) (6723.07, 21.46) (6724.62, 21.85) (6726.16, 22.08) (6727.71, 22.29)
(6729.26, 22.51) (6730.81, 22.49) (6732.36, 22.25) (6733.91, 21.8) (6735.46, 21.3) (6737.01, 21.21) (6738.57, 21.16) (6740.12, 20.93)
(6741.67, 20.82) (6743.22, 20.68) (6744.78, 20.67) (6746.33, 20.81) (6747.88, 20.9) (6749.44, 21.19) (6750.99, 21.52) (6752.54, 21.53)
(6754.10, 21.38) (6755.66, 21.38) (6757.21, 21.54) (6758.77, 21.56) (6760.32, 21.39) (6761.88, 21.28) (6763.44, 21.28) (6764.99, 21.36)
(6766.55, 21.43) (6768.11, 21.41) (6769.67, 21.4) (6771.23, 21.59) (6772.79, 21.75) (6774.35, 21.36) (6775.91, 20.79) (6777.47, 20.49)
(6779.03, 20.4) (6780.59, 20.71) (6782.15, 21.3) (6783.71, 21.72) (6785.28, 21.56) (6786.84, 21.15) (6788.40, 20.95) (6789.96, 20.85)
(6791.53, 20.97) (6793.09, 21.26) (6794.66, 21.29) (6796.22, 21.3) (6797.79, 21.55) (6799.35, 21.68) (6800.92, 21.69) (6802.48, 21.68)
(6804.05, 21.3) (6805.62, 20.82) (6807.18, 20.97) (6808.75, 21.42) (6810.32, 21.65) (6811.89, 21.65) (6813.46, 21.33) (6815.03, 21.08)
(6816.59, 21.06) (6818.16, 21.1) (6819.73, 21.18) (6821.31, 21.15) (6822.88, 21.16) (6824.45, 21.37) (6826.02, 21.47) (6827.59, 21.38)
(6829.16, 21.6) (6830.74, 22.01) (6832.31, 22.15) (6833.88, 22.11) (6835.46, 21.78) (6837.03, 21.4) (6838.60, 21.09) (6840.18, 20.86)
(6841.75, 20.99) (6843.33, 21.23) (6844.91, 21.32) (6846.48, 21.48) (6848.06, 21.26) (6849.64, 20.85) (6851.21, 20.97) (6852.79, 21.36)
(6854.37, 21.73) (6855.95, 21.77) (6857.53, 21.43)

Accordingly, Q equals 1.02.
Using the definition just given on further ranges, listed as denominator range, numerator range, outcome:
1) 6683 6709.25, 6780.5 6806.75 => 1.02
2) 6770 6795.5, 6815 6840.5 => 1.03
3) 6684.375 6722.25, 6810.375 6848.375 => 1.02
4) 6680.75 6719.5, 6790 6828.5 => 1.02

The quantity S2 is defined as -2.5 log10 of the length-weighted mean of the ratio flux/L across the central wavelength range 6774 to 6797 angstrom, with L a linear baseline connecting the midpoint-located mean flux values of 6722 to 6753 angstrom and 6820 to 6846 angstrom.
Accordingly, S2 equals 0.02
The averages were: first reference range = 21.5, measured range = 21.1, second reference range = 21.4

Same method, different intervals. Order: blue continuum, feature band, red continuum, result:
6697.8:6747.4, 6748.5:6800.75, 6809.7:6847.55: 0.01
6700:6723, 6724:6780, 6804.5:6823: 0.01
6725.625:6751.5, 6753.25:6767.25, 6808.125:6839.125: 0.00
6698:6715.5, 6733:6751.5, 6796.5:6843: 0.03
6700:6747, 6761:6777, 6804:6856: 0.01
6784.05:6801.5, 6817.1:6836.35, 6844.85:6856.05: -0.01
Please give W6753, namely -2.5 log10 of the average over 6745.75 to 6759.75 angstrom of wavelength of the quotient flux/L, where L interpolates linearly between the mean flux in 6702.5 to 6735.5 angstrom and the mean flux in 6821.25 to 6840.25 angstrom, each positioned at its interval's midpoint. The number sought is 0.03 mag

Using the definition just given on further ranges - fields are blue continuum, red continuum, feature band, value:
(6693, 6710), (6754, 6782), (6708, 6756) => -0.01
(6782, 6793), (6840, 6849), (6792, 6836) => -0.01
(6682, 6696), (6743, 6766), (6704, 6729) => -0.04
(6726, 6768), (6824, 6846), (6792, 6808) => 0.01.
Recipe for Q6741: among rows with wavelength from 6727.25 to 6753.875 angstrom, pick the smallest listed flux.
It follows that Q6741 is 20.67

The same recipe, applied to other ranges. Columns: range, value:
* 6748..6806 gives 20.4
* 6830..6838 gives 21.4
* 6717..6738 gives 21.21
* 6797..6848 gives 20.82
